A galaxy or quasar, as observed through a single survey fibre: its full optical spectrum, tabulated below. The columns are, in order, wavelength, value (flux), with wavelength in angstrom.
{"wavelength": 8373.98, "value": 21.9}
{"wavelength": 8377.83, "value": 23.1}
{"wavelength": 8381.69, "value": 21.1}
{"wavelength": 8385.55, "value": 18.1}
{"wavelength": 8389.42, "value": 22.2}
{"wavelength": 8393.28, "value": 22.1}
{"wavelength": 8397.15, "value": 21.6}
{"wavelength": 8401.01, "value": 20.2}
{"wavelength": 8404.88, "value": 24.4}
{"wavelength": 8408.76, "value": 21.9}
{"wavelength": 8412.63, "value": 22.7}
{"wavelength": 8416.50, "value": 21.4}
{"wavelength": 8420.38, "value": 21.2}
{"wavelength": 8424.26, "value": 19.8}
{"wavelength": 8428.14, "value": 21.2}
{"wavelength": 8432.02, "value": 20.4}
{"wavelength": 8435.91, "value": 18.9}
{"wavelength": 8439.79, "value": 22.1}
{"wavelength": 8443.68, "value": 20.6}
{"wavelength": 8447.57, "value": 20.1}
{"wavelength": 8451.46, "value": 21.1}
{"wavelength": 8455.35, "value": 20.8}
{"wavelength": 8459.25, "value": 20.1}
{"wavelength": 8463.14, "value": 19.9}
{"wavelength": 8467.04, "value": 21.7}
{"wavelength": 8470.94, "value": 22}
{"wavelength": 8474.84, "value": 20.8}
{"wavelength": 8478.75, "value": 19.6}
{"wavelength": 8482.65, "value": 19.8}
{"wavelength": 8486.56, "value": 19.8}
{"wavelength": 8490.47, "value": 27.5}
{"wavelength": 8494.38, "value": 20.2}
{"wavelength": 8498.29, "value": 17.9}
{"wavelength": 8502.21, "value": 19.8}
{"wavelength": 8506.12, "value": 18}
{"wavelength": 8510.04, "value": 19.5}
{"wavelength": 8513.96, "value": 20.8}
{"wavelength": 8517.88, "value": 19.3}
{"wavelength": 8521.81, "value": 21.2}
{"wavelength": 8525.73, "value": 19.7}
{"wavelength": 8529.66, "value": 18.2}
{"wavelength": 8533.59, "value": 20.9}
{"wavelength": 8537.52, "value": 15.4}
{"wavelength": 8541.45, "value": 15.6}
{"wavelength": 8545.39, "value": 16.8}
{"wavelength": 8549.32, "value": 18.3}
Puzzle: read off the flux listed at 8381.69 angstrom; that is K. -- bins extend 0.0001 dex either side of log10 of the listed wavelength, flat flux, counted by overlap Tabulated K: 21.1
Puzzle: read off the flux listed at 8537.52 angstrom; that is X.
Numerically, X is 15.4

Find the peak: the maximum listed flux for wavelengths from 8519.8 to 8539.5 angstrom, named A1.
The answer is 21.2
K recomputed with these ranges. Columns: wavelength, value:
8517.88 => 19.3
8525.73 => 19.7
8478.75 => 19.6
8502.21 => 19.8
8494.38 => 20.2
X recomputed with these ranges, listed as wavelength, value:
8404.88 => 24.4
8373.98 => 21.9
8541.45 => 15.6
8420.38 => 21.2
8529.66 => 18.2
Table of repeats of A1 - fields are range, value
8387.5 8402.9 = 22.2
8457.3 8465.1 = 20.1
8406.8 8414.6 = 22.7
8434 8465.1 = 22.1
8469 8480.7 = 22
